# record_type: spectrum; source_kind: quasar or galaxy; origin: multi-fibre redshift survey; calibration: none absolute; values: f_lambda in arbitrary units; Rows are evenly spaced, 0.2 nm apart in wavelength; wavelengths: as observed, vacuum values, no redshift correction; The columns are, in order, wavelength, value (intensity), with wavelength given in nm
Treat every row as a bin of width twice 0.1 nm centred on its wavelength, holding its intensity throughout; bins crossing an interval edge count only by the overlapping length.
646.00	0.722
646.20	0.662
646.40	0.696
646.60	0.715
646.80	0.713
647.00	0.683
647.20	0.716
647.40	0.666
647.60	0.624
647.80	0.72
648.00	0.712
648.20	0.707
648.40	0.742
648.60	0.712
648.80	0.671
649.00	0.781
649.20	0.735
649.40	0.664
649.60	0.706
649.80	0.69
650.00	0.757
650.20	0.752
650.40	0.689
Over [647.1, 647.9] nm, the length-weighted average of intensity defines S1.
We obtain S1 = 0.681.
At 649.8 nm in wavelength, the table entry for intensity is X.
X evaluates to 0.69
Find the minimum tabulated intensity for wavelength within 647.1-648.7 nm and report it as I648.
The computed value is 0.624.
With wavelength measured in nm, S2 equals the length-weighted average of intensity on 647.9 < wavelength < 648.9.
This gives 0.709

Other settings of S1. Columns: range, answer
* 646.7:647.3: 0.704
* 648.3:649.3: 0.728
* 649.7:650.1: 0.723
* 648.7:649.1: 0.726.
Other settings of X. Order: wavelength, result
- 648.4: 0.742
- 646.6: 0.715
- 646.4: 0.696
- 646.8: 0.713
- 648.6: 0.712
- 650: 0.757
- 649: 0.781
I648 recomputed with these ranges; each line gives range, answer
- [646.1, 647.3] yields 0.662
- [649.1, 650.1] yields 0.664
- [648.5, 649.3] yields 0.671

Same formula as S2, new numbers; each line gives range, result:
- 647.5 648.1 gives 0.685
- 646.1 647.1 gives 0.694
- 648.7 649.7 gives 0.711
